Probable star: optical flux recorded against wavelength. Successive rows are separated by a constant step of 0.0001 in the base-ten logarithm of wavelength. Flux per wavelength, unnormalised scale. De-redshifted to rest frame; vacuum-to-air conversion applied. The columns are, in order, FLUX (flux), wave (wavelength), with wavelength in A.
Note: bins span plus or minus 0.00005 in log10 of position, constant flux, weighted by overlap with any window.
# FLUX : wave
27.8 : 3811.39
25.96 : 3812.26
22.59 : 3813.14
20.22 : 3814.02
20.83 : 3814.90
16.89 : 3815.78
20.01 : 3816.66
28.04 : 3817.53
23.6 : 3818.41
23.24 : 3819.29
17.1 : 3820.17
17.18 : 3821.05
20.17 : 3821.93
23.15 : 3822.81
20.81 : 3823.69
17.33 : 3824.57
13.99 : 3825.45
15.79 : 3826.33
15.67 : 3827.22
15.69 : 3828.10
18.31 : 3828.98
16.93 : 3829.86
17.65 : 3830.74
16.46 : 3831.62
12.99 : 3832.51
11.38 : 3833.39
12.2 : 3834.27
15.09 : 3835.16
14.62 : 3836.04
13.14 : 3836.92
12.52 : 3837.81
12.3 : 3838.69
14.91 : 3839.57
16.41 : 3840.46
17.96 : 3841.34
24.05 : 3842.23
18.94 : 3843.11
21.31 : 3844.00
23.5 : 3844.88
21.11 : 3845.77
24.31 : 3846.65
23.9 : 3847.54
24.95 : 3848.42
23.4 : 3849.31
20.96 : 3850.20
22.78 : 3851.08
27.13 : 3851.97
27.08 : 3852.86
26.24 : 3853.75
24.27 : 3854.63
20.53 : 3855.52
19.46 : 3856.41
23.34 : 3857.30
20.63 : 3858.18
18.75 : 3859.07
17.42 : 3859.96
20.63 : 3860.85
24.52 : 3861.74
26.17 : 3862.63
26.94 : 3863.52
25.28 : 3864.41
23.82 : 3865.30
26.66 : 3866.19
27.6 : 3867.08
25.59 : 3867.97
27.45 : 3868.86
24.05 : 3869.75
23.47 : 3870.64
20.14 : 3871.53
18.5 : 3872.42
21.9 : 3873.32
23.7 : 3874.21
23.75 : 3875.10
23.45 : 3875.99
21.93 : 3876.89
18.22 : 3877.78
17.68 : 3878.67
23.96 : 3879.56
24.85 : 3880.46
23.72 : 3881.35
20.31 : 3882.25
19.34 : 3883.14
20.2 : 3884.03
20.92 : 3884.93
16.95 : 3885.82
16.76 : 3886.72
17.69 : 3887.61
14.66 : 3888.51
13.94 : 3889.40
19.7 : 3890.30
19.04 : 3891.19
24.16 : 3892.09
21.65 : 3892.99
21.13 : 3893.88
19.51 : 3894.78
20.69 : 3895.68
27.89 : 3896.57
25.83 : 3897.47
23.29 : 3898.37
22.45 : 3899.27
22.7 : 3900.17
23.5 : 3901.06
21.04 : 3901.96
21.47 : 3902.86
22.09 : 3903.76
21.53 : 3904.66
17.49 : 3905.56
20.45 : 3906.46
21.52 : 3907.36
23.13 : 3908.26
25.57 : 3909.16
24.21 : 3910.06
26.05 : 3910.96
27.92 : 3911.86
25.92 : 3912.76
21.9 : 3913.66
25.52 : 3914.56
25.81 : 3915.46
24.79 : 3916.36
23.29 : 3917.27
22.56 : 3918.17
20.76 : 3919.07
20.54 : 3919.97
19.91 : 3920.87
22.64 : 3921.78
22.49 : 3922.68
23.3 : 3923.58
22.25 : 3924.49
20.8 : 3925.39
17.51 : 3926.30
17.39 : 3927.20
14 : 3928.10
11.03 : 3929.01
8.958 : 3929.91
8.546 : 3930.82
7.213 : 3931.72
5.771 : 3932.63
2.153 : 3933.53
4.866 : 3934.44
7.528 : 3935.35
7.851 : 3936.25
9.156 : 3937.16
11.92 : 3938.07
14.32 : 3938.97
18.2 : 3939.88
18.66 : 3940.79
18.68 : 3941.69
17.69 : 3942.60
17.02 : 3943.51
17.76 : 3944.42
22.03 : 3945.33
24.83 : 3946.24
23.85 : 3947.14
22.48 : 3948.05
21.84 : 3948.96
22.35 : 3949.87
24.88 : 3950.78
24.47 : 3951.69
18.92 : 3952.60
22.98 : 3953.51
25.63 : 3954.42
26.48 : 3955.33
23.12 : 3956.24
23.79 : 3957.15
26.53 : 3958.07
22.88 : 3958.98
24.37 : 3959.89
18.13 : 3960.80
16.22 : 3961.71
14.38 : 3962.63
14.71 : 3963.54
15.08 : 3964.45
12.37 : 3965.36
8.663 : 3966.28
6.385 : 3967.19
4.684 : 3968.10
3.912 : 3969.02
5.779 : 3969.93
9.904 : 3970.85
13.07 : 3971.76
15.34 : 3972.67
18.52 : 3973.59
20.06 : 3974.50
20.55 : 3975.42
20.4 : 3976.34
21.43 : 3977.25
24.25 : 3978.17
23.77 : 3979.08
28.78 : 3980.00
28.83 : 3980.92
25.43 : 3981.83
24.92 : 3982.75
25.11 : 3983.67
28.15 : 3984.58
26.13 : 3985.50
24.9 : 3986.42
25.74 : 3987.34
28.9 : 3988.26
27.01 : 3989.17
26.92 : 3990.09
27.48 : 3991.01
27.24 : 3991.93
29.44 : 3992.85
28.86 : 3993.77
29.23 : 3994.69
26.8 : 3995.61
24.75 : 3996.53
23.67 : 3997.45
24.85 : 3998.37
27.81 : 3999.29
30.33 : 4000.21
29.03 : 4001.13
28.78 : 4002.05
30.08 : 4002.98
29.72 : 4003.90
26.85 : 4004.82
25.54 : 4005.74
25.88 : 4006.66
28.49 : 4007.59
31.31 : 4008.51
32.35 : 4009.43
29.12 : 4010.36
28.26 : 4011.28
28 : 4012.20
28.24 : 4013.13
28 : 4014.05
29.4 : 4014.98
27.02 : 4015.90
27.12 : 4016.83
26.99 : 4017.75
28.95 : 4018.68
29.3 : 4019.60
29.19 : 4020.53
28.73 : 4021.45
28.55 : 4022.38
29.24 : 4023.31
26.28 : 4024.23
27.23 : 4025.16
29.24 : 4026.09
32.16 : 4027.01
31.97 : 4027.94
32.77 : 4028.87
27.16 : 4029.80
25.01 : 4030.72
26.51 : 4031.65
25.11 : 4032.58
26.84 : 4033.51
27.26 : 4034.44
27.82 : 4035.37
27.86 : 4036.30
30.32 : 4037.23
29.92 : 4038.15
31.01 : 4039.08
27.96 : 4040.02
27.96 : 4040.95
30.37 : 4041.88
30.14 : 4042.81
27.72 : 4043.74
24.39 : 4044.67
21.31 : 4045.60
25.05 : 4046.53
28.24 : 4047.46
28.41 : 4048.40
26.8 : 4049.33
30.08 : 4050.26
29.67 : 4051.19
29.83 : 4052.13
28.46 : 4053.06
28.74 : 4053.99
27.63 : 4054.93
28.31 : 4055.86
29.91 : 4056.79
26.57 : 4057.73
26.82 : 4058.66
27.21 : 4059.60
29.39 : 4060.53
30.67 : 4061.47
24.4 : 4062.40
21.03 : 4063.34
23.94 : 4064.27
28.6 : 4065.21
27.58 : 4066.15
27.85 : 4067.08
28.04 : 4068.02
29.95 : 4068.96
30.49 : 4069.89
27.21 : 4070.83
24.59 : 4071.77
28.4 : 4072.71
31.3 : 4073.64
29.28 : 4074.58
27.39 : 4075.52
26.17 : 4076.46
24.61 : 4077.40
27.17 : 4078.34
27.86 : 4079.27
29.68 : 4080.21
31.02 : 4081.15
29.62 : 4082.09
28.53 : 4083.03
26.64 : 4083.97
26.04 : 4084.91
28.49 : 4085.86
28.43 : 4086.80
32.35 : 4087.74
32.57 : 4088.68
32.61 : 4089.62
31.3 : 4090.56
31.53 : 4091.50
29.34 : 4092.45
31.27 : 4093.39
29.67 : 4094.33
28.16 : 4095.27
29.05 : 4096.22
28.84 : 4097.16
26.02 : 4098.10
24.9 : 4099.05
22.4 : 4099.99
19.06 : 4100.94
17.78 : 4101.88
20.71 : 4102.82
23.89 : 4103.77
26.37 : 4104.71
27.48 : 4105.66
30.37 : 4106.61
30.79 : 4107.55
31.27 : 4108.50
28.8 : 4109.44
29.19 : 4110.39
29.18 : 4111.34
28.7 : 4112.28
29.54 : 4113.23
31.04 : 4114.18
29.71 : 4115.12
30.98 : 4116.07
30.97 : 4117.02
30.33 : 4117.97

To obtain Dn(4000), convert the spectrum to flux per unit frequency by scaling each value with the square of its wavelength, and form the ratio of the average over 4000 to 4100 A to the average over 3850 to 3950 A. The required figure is 1.50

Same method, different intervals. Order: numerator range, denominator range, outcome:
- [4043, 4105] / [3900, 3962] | 1.51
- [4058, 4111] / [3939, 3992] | 1.44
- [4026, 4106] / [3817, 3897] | 1.50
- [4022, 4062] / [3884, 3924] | 1.38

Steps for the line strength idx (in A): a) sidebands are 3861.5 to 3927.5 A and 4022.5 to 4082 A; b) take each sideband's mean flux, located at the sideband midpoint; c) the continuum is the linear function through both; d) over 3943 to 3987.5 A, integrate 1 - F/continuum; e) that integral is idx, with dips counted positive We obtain 8.6 A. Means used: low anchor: 22.2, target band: 20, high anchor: 28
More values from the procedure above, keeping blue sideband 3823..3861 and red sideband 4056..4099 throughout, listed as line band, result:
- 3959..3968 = 3.5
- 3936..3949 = 3.0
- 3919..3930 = 1.7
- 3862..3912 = -3.4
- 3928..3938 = 6.5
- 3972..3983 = 0.9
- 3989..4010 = -2.2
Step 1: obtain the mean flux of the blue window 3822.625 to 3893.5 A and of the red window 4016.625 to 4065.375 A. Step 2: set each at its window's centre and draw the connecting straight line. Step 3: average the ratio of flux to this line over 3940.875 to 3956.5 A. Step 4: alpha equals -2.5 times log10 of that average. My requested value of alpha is 0.10 mag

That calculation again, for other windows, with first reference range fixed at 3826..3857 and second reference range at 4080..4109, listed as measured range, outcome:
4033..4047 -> -0.070 mag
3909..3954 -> 0.190 mag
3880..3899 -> 0.006 mag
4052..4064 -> -0.035 mag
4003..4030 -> -0.145 mag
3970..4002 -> -0.015 mag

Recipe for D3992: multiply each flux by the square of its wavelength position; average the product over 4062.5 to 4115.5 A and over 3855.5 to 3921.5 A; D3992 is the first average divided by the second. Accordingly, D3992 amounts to 1.39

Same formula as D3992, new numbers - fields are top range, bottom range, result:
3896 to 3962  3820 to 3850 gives 1.17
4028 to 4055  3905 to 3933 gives 1.49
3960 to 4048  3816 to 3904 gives 1.30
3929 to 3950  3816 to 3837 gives 0.86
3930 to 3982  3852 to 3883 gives 0.78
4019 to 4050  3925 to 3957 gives 1.77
